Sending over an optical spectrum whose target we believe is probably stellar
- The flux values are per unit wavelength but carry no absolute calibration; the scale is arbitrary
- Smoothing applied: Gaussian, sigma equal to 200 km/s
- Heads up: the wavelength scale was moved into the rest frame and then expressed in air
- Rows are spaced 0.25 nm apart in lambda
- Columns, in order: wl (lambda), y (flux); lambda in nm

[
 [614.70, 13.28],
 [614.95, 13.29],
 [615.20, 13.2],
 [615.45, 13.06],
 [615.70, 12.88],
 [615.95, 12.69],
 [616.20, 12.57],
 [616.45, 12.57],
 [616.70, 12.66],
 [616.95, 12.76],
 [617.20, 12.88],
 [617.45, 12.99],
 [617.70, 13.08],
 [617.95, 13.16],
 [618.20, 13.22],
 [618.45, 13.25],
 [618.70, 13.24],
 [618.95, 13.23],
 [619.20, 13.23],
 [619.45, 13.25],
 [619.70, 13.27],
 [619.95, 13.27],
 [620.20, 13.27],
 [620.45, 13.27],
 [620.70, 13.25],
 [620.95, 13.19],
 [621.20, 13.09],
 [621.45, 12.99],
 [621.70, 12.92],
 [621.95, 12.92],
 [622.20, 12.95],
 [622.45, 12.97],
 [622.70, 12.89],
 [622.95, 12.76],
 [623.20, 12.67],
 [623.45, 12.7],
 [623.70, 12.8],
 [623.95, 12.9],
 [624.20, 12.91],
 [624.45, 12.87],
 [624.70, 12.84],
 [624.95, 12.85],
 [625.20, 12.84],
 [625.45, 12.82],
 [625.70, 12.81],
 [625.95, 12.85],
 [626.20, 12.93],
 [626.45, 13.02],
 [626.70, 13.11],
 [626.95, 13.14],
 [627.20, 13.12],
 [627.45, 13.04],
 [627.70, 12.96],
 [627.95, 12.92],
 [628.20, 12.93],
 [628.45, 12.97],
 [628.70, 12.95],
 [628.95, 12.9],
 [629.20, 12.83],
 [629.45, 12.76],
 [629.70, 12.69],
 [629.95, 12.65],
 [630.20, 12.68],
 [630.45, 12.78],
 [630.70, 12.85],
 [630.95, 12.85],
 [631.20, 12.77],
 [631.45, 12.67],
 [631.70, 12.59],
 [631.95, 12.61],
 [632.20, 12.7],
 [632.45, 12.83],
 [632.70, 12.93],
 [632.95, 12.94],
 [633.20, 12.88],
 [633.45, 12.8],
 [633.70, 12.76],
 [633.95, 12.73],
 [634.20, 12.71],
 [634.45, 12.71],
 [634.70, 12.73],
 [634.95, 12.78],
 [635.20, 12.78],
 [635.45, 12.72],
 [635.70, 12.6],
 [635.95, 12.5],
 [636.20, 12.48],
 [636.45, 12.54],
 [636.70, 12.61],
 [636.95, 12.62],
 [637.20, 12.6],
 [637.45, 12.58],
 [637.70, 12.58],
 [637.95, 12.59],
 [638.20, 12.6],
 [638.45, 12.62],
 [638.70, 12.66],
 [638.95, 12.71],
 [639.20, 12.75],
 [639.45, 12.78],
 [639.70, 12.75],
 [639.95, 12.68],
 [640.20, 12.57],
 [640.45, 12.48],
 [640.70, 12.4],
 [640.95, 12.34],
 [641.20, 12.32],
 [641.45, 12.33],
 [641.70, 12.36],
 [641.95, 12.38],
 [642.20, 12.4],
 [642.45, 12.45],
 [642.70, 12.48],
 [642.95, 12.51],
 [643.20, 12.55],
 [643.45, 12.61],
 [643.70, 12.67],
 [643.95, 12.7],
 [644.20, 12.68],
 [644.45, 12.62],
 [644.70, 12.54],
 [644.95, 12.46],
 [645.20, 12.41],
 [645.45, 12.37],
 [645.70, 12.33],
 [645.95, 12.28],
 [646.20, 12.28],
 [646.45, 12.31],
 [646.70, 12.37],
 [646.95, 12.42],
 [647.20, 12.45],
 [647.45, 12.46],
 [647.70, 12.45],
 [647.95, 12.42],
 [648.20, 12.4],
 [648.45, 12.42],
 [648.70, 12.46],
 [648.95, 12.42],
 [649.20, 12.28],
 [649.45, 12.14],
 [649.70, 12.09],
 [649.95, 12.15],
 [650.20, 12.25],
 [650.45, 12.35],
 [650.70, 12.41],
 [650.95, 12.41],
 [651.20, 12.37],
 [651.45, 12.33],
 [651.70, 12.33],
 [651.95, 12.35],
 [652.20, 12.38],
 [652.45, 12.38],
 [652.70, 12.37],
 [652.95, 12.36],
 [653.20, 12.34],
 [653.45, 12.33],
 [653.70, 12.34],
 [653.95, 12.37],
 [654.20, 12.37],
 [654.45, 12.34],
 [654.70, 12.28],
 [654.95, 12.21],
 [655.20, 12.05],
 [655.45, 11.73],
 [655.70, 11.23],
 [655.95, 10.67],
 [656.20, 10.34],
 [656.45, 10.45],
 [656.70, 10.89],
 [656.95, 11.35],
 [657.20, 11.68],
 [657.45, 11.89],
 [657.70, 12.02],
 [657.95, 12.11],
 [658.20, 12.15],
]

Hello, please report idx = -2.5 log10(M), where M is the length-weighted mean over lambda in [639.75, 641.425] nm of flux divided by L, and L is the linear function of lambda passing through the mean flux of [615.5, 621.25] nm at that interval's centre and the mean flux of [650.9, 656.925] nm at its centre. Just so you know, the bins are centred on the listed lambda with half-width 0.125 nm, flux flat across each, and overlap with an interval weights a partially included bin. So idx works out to -0.01 mag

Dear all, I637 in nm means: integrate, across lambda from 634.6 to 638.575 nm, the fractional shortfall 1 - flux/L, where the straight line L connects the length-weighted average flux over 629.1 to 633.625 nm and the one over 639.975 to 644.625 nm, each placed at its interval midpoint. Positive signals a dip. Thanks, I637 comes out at 0.01 nm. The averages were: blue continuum 12.8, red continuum 12.5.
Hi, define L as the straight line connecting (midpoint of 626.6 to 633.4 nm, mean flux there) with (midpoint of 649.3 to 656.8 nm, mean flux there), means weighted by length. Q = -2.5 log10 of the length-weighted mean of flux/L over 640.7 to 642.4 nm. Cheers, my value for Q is 0.01 mag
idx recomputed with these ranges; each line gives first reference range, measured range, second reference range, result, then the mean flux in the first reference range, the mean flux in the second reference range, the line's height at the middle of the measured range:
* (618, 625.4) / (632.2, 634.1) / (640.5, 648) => -0.01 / 13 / 12.4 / 12.7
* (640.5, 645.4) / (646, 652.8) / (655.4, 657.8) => -0.04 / 12.5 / 11.2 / 11.9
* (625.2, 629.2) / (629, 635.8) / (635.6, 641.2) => 0.00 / 13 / 12.6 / 12.8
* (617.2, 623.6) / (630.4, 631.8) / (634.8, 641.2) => 0.00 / 13.1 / 12.6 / 12.8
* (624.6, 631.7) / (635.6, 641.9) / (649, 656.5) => 0.00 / 12.9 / 12.1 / 12.5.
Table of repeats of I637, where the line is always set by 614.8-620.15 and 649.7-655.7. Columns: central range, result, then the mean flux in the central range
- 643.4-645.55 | -0.02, 12.6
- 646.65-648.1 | -0.01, 12.4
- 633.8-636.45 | 0.00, 12.7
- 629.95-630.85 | 0.00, 12.8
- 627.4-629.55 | -0.02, 12.9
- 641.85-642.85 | 0.01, 12.4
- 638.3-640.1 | -0.02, 12.7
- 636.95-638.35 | 0.00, 12.6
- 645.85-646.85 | 0.01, 12.3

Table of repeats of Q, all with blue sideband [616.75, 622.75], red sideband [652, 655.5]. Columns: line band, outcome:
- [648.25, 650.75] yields 0.008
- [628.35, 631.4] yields 0.005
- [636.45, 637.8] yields 0.008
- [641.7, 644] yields 0.003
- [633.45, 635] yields 0.001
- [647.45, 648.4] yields 0.000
